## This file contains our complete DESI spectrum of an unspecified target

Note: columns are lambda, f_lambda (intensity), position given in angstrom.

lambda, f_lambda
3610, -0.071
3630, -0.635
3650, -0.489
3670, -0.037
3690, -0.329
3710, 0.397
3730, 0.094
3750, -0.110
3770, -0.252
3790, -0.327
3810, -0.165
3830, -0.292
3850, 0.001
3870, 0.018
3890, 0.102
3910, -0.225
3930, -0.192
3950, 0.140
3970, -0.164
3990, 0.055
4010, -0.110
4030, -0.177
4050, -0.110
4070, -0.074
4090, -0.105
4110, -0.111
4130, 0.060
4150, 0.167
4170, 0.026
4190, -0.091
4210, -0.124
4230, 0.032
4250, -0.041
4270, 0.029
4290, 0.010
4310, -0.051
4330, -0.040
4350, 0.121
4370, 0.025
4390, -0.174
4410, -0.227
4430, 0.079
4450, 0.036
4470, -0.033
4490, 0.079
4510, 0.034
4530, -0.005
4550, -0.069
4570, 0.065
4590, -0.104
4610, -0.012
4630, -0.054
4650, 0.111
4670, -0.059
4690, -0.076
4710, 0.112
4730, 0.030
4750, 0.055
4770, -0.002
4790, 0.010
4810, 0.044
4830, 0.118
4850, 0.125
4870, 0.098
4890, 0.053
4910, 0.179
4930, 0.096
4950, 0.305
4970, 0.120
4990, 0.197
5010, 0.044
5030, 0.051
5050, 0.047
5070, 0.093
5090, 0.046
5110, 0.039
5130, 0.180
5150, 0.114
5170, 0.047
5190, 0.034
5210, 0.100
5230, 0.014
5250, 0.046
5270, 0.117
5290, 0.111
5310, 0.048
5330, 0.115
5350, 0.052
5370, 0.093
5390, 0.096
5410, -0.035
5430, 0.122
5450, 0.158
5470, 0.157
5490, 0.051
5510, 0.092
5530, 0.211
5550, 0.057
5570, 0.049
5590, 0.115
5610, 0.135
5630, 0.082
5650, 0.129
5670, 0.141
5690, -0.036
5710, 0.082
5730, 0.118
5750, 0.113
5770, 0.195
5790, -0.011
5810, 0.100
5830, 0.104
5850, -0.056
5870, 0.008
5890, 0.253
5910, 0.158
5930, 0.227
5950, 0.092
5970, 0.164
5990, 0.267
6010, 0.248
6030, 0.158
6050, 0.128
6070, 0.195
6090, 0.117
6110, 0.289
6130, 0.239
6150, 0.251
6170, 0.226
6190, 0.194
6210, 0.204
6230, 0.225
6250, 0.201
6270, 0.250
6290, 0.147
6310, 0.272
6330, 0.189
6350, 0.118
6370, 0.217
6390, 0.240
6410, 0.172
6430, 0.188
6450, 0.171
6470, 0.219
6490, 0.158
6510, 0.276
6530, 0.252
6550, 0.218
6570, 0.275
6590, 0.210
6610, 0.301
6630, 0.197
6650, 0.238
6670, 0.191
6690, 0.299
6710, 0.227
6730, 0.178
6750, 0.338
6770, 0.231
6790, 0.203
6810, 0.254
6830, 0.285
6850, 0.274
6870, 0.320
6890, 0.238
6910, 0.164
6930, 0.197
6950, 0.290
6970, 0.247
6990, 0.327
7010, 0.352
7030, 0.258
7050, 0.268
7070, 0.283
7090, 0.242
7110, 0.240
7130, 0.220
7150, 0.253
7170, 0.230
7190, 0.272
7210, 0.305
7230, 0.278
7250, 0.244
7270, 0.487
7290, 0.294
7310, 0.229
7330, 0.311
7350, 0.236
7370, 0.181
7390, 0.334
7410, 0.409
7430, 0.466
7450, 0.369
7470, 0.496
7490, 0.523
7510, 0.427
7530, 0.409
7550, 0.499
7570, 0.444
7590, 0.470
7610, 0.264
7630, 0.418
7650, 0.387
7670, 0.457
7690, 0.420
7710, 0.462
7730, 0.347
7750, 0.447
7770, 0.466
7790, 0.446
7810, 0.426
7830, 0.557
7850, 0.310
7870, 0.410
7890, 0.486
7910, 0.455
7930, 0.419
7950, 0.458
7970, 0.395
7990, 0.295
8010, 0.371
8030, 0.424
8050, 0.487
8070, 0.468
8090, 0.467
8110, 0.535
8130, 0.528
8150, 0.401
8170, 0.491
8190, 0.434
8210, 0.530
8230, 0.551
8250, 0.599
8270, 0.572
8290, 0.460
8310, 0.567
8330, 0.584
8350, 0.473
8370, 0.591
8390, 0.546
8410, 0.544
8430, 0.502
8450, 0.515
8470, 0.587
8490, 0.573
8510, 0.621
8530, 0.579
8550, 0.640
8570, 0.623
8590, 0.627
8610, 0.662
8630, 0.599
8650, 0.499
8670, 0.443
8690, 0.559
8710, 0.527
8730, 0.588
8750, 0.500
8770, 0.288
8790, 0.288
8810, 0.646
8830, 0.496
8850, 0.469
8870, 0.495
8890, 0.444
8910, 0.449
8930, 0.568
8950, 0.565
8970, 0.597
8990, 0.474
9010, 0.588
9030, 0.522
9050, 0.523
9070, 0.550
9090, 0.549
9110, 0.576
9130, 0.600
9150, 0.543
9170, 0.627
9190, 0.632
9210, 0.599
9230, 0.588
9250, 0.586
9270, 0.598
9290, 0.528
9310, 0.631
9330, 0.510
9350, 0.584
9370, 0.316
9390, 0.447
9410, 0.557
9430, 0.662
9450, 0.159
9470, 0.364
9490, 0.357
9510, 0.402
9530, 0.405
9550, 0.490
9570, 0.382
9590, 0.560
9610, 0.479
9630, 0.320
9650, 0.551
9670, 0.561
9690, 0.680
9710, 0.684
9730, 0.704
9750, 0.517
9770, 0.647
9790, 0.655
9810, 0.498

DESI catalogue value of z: 0.858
